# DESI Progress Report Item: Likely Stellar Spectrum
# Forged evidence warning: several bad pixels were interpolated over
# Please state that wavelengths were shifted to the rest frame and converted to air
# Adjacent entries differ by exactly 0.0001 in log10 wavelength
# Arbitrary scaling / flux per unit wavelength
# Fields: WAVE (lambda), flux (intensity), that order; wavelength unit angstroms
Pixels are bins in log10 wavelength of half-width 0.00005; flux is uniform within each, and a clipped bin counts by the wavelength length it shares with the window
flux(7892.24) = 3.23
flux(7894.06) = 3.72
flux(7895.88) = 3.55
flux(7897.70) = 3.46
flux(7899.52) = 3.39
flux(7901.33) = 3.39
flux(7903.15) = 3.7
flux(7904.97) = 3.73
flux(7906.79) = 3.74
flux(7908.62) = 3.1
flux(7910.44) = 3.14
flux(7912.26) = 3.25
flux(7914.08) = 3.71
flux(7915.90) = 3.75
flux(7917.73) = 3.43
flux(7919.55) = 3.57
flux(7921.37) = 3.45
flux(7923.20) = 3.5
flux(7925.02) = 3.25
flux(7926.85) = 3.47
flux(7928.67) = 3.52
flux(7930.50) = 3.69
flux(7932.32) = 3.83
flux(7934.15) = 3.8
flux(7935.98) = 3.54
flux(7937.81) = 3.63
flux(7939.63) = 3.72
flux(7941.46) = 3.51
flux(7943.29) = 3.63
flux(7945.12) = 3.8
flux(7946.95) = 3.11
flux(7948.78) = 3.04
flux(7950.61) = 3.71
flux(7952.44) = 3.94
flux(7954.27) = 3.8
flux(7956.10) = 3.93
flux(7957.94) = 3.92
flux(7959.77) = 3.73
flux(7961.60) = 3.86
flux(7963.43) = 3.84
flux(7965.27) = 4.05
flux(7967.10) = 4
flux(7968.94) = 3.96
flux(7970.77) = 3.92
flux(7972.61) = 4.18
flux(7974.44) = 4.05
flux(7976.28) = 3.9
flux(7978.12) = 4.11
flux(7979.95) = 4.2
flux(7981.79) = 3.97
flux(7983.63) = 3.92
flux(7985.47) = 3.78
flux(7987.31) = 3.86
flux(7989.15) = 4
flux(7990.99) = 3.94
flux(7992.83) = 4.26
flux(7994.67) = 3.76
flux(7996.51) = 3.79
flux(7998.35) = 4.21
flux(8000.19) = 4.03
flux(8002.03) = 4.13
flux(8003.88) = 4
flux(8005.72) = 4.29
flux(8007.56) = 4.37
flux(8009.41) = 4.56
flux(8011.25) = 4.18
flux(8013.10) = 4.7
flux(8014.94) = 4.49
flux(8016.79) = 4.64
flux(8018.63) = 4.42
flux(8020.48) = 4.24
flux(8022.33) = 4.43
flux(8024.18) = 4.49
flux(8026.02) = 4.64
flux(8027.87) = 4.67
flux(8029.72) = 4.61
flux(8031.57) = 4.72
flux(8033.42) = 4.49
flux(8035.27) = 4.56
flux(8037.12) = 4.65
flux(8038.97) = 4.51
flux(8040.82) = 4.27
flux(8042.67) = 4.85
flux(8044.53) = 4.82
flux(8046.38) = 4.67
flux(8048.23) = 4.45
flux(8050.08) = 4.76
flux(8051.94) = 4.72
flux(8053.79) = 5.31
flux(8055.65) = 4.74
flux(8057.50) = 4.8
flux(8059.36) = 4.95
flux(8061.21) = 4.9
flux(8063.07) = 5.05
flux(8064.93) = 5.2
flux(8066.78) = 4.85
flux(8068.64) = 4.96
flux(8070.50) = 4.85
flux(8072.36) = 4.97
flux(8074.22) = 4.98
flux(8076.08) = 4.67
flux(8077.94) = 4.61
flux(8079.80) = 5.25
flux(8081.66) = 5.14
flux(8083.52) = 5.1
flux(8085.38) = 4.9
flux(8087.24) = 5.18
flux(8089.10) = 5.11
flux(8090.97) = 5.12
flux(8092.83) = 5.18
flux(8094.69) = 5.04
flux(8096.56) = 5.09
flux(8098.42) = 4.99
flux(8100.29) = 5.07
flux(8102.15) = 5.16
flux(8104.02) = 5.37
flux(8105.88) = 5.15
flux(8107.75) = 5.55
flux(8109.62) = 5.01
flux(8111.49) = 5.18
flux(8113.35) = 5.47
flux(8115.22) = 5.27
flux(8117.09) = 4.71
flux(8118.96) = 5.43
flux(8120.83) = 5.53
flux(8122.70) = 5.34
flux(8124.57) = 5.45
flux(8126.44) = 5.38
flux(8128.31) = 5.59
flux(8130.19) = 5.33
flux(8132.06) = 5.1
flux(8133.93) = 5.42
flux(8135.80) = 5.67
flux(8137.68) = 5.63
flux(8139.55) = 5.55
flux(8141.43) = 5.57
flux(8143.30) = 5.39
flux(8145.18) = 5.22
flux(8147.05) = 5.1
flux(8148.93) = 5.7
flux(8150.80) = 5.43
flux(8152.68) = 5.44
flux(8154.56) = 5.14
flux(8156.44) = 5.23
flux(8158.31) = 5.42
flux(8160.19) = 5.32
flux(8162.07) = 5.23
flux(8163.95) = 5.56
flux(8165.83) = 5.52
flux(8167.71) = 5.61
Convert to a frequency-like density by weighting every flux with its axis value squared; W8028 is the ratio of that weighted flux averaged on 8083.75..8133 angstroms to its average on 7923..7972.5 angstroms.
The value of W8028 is 1.47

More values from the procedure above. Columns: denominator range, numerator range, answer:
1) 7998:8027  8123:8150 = 1.28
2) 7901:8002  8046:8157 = 1.43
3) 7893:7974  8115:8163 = 1.55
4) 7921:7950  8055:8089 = 1.45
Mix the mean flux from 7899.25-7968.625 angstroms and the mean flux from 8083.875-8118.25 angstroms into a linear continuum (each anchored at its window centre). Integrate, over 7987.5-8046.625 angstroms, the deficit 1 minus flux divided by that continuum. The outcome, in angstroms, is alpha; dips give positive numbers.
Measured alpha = 0.0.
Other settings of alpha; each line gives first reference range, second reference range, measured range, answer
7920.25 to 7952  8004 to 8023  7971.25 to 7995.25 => 0.4 angstroms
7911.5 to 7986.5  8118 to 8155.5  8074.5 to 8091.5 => -0.2 angstroms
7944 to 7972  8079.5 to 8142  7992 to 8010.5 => 0.3 angstroms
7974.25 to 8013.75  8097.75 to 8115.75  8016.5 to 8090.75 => -1.5 angstroms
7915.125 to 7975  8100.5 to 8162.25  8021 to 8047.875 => -0.6 angstroms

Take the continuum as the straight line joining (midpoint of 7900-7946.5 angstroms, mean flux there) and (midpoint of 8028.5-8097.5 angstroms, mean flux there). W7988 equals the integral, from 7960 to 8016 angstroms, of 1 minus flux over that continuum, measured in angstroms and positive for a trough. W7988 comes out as 1.1 angstroms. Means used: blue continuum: 3.55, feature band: 4.07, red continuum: 4.87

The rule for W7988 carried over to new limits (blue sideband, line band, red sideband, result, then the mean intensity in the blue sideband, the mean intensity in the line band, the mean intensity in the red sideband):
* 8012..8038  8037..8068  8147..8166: -0.5 angstroms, 4.55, 4.8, 5.38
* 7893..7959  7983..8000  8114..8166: 0.7 angstroms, 3.57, 3.95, 5.38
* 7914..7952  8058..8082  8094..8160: -0.7 angstroms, 3.56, 4.94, 5.32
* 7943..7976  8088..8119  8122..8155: -0.4 angstroms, 3.81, 5.16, 5.42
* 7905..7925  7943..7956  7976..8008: 0.4 angstroms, 3.47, 3.6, 4.03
